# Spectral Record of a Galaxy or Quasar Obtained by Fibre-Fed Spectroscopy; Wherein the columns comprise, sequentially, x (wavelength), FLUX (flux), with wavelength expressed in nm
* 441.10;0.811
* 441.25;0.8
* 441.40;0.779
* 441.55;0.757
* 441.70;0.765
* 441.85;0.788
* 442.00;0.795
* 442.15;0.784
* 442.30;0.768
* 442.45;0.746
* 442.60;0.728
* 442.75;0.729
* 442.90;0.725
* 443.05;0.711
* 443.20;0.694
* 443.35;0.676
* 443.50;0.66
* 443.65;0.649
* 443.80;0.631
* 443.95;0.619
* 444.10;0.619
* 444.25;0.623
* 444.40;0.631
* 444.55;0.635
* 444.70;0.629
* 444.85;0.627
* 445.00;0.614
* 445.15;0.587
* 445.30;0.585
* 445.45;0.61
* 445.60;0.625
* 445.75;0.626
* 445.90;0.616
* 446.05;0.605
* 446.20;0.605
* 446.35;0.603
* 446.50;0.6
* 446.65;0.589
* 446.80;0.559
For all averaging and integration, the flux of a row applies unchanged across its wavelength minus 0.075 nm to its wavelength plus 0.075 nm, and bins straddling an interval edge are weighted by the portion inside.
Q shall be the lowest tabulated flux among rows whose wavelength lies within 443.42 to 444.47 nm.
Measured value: 0.619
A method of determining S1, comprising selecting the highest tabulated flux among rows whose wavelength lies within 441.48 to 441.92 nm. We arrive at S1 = 0.788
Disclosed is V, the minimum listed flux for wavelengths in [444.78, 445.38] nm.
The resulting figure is 0.585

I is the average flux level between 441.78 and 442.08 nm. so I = 0.791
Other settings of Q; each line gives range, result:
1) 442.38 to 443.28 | 0.694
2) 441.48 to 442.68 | 0.728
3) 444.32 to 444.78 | 0.629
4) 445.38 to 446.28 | 0.605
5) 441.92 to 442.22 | 0.784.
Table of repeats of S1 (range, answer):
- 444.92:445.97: 0.626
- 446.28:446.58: 0.603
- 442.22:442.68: 0.768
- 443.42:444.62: 0.66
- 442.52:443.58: 0.729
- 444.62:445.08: 0.629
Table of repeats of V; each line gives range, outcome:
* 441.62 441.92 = 0.765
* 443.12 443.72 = 0.649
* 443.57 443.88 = 0.631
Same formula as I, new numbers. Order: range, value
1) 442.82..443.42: 0.702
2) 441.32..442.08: 0.777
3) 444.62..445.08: 0.623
